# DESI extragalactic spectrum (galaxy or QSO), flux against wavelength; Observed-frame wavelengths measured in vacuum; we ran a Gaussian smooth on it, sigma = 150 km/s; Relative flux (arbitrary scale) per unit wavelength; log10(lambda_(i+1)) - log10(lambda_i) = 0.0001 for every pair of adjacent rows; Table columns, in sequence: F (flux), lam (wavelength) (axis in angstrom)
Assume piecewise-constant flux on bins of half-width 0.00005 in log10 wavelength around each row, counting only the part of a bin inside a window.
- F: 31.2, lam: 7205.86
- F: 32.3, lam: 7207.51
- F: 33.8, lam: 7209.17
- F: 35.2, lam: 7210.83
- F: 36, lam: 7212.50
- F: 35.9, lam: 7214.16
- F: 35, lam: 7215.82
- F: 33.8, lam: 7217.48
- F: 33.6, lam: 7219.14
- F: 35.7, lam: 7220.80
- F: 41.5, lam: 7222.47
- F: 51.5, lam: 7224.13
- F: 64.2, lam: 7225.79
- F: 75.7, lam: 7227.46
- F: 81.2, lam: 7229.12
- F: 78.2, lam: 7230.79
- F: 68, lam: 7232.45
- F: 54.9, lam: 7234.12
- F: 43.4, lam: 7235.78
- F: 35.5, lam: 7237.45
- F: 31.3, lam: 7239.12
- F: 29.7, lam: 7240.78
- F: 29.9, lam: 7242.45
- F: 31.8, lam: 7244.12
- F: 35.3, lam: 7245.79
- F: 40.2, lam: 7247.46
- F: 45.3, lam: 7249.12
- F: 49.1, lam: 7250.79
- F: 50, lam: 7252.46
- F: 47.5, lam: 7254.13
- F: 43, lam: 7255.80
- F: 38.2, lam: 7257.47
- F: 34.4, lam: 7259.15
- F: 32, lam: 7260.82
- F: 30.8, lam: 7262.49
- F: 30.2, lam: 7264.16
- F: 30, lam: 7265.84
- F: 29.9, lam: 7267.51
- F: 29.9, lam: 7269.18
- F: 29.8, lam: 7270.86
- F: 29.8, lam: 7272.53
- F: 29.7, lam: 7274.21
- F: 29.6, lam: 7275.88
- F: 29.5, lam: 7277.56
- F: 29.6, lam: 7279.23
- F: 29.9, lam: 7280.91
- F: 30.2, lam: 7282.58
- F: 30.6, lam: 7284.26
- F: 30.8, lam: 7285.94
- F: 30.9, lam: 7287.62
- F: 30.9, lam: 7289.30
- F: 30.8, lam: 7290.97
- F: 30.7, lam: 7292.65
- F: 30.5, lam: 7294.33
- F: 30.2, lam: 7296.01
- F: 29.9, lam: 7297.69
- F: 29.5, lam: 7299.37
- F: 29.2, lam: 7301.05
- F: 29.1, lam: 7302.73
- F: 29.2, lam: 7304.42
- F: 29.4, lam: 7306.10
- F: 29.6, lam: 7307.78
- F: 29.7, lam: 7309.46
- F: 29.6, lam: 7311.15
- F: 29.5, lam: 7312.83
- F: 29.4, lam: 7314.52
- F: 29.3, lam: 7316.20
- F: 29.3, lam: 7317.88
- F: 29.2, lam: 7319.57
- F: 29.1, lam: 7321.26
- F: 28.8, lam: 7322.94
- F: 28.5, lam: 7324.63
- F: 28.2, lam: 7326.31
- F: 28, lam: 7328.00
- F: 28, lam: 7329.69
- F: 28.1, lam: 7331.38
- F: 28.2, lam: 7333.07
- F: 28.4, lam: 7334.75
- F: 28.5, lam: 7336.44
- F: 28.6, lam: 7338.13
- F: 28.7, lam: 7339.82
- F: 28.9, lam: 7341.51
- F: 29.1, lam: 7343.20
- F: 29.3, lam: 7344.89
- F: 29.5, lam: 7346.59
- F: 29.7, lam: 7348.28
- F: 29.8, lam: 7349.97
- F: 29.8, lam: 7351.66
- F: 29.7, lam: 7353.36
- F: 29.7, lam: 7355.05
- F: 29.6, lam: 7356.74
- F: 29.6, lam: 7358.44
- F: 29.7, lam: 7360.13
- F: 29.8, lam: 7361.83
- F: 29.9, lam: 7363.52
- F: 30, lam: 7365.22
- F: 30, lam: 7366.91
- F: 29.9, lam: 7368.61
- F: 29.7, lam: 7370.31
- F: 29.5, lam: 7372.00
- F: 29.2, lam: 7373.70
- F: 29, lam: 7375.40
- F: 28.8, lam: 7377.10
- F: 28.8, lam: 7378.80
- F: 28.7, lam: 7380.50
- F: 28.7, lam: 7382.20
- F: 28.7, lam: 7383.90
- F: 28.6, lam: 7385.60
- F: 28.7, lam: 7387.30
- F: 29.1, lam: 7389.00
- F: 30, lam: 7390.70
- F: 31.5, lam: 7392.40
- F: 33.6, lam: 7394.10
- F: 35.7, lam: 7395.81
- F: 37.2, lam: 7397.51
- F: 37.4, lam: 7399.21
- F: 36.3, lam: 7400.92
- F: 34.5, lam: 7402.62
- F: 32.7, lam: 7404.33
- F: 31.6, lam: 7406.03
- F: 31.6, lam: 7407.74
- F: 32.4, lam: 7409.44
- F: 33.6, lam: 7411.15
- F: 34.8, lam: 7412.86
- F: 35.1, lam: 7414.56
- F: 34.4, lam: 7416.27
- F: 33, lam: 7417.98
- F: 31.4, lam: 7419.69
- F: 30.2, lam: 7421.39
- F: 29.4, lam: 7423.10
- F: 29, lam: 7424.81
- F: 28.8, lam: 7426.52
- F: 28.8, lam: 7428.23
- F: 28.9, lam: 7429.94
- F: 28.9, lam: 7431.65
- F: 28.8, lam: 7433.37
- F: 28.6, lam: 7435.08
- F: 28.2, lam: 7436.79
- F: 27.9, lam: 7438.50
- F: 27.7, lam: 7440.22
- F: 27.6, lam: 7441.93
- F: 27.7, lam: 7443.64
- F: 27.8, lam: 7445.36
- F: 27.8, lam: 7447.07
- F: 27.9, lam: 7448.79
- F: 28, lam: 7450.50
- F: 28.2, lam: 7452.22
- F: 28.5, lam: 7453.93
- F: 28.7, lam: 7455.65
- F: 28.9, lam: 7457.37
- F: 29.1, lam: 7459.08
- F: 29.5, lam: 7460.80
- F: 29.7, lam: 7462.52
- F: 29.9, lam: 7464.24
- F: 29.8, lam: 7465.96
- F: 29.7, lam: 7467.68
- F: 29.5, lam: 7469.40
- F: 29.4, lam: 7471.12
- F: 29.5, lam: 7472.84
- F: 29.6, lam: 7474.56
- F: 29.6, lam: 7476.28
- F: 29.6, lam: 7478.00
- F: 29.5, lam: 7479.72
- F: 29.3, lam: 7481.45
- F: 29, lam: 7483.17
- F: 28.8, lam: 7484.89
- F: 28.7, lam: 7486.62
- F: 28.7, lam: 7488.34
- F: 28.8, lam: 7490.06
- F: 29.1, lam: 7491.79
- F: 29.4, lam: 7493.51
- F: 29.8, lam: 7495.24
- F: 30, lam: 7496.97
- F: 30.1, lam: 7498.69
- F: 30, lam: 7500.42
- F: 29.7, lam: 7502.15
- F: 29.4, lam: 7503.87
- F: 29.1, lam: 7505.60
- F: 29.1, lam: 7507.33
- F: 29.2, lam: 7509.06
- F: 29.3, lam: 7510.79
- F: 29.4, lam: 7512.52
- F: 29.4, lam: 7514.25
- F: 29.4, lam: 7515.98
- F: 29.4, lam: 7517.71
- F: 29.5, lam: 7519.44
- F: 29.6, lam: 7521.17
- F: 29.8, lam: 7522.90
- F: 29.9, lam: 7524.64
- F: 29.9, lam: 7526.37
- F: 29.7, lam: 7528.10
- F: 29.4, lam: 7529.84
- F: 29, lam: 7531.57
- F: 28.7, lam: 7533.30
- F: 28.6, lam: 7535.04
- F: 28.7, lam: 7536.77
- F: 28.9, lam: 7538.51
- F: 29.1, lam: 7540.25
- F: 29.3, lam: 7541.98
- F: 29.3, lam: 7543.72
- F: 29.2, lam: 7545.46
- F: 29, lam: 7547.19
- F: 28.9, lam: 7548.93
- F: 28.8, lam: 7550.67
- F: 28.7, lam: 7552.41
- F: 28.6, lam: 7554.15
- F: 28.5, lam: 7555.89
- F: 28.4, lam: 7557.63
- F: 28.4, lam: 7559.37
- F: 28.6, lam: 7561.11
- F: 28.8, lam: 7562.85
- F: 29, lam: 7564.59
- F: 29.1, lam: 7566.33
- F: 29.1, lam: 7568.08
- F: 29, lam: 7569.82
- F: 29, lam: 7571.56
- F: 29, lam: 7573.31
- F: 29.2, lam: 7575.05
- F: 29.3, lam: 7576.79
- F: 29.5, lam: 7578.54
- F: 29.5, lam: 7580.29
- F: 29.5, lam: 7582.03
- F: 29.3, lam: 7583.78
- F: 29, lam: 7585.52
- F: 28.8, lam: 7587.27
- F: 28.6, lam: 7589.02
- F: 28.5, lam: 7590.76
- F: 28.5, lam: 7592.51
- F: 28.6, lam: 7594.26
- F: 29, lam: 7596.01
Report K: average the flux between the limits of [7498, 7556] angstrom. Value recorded 29.3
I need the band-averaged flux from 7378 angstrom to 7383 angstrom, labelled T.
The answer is 28.7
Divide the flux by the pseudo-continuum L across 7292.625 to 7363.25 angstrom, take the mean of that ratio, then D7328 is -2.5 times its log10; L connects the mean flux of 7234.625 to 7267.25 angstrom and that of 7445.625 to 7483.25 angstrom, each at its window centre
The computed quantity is 0.17 mag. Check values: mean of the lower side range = 37.3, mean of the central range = 29.2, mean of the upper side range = 29.1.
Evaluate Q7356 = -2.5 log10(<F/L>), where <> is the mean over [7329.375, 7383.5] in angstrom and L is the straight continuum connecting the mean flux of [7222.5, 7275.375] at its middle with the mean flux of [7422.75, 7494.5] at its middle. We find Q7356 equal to 0.21 mag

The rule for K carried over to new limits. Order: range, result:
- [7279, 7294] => 30.5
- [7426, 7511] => 29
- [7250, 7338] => 31.2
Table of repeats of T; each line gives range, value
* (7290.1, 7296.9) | 30.6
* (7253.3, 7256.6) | 45.3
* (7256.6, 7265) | 33.1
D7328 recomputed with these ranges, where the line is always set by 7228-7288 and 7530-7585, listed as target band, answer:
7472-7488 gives 0.08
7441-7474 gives 0.12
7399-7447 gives 0.08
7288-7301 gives 0.23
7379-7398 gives 0.12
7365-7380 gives 0.19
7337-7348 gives 0.23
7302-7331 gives 0.25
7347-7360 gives 0.19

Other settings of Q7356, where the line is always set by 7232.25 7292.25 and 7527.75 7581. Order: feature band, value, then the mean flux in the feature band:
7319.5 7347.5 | 0.18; 28.6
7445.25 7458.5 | 0.11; 28.3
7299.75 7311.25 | 0.17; 29.4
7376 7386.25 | 0.14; 28.7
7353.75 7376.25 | 0.12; 29.7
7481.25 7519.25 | 0.03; 29.3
